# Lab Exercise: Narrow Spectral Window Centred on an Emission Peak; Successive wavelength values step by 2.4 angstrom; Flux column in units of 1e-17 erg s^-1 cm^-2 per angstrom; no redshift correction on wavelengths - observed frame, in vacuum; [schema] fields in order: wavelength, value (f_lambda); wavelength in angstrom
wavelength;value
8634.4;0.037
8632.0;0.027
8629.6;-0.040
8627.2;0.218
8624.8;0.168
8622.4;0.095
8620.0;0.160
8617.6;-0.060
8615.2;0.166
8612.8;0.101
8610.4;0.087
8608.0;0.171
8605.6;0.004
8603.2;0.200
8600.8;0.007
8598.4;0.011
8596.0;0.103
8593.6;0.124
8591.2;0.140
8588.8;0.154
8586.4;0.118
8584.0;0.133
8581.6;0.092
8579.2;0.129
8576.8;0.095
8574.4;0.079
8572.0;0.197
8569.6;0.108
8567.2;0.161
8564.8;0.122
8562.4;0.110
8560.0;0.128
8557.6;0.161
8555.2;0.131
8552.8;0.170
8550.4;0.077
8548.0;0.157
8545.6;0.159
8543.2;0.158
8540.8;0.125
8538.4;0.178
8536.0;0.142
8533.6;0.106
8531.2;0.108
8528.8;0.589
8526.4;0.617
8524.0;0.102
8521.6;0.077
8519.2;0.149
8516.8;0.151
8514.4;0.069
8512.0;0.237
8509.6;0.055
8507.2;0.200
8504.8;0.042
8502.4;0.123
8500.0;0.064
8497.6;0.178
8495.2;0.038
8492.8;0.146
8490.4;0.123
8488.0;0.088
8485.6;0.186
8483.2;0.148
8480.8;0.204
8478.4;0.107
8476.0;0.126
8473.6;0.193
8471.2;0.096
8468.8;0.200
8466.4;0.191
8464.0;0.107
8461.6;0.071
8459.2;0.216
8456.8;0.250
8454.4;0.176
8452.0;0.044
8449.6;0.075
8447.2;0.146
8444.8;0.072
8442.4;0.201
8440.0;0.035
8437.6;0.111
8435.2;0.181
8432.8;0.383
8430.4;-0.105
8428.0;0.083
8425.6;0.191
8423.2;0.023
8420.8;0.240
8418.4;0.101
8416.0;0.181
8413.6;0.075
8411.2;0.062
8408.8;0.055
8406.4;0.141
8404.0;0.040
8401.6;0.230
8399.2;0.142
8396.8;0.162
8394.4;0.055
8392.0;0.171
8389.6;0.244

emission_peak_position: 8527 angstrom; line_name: Hgamma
